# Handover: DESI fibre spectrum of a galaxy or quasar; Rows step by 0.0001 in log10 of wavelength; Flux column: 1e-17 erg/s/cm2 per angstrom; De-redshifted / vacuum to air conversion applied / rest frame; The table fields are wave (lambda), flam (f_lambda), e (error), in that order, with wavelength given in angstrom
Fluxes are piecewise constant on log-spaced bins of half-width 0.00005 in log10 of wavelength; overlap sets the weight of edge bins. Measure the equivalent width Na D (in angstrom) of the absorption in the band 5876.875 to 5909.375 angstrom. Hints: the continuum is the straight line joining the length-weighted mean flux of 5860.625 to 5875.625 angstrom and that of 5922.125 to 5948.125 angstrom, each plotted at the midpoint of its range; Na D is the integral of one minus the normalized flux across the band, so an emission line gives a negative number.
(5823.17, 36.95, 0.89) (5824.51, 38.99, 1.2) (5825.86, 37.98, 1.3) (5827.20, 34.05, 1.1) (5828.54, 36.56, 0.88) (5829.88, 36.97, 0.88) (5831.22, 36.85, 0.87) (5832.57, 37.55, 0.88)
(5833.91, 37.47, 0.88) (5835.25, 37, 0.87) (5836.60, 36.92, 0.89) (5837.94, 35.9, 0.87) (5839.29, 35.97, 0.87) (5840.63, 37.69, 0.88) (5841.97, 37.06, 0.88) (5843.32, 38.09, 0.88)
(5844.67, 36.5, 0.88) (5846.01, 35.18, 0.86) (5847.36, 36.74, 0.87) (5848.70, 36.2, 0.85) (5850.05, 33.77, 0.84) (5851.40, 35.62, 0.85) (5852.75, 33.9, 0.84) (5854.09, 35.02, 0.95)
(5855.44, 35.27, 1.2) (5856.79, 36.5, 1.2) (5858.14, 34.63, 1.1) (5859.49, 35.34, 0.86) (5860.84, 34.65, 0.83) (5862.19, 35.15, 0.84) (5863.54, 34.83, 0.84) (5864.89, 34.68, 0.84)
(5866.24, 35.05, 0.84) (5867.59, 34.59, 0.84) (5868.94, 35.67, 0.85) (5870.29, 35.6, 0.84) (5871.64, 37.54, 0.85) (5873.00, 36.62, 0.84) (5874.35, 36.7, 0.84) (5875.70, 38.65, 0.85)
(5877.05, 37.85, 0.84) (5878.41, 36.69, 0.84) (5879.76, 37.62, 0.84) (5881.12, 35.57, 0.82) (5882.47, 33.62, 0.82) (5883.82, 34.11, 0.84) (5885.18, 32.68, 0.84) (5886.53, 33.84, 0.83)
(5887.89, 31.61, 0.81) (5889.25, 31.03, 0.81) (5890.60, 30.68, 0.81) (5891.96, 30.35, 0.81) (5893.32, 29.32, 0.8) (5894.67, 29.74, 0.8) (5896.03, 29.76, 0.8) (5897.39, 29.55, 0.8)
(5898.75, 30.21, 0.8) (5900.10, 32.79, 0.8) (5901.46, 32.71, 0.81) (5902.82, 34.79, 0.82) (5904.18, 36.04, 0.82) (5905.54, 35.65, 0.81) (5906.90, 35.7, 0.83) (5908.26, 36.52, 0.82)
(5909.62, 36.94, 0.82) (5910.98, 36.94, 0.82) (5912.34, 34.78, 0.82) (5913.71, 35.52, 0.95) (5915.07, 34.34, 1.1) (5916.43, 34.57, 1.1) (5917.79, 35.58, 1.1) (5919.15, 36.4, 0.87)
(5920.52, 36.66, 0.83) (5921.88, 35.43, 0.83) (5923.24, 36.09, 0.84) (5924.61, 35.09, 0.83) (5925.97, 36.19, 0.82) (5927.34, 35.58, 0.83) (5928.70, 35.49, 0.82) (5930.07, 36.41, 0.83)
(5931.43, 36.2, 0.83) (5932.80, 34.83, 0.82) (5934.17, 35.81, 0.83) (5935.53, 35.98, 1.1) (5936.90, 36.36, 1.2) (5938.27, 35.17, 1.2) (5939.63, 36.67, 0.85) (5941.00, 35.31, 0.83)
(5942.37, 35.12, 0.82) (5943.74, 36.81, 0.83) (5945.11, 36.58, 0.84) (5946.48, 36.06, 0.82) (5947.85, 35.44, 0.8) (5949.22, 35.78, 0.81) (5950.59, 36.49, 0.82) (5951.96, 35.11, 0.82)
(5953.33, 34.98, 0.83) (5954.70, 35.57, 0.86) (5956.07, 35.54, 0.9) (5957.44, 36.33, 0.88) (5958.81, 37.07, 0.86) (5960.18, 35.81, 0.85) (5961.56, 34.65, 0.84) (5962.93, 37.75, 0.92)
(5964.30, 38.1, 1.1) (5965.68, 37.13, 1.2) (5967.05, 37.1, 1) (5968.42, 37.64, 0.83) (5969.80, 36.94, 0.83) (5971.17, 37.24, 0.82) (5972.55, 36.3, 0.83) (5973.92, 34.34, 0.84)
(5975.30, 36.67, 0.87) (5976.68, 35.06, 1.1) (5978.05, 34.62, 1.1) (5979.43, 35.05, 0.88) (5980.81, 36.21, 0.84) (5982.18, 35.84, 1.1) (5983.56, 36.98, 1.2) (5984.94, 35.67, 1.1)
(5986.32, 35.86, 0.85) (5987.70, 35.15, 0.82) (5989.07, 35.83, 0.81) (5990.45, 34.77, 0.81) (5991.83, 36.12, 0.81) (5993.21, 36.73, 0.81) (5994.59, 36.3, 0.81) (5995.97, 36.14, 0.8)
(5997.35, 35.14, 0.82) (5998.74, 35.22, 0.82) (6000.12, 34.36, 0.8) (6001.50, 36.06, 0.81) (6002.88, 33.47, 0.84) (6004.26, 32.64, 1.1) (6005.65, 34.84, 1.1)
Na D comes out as 2.3 angstrom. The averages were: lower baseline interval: 35.7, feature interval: 33.2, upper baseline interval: 35.8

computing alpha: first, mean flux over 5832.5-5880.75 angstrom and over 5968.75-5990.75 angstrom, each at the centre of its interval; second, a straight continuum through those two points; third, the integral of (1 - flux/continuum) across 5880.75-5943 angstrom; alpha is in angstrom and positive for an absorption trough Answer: 2.83 angstrom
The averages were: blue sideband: 36.1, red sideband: 35.8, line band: 34.3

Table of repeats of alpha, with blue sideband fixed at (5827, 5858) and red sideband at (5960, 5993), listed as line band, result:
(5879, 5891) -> 0.9 angstrom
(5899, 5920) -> 0.6 angstrom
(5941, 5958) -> 0.2 angstrom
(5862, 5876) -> 0.1 angstrom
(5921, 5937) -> 0.2 angstrom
